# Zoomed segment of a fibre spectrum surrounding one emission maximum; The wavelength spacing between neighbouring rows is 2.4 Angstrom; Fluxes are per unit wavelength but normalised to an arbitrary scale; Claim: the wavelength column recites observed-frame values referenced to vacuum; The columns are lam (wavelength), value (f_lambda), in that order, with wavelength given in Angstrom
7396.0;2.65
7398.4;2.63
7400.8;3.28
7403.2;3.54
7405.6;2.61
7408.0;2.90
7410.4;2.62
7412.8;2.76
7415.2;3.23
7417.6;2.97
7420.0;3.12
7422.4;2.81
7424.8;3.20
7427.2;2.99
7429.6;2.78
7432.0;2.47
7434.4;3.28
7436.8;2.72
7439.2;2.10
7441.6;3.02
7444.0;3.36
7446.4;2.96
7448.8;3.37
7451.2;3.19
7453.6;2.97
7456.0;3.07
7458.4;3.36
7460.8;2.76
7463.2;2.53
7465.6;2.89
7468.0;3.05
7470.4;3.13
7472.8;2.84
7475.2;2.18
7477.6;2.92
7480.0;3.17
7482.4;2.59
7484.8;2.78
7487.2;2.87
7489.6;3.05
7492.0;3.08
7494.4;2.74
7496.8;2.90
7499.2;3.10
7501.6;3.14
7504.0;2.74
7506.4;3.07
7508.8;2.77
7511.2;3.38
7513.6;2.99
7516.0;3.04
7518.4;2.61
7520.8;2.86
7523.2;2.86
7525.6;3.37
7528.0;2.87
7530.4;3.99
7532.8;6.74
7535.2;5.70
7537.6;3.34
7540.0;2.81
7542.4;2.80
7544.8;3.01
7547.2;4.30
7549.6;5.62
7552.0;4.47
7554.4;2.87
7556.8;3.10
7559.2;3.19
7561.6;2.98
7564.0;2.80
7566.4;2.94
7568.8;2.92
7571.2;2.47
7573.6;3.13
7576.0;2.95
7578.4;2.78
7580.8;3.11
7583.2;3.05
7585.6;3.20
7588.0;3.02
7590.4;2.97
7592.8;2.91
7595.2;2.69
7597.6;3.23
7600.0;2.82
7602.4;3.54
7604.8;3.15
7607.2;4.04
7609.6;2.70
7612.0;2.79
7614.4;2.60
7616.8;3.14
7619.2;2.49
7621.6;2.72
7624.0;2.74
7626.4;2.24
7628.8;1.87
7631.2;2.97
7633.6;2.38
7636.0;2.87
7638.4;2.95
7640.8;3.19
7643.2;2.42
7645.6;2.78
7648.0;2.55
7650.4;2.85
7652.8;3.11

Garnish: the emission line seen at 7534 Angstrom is [S II]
